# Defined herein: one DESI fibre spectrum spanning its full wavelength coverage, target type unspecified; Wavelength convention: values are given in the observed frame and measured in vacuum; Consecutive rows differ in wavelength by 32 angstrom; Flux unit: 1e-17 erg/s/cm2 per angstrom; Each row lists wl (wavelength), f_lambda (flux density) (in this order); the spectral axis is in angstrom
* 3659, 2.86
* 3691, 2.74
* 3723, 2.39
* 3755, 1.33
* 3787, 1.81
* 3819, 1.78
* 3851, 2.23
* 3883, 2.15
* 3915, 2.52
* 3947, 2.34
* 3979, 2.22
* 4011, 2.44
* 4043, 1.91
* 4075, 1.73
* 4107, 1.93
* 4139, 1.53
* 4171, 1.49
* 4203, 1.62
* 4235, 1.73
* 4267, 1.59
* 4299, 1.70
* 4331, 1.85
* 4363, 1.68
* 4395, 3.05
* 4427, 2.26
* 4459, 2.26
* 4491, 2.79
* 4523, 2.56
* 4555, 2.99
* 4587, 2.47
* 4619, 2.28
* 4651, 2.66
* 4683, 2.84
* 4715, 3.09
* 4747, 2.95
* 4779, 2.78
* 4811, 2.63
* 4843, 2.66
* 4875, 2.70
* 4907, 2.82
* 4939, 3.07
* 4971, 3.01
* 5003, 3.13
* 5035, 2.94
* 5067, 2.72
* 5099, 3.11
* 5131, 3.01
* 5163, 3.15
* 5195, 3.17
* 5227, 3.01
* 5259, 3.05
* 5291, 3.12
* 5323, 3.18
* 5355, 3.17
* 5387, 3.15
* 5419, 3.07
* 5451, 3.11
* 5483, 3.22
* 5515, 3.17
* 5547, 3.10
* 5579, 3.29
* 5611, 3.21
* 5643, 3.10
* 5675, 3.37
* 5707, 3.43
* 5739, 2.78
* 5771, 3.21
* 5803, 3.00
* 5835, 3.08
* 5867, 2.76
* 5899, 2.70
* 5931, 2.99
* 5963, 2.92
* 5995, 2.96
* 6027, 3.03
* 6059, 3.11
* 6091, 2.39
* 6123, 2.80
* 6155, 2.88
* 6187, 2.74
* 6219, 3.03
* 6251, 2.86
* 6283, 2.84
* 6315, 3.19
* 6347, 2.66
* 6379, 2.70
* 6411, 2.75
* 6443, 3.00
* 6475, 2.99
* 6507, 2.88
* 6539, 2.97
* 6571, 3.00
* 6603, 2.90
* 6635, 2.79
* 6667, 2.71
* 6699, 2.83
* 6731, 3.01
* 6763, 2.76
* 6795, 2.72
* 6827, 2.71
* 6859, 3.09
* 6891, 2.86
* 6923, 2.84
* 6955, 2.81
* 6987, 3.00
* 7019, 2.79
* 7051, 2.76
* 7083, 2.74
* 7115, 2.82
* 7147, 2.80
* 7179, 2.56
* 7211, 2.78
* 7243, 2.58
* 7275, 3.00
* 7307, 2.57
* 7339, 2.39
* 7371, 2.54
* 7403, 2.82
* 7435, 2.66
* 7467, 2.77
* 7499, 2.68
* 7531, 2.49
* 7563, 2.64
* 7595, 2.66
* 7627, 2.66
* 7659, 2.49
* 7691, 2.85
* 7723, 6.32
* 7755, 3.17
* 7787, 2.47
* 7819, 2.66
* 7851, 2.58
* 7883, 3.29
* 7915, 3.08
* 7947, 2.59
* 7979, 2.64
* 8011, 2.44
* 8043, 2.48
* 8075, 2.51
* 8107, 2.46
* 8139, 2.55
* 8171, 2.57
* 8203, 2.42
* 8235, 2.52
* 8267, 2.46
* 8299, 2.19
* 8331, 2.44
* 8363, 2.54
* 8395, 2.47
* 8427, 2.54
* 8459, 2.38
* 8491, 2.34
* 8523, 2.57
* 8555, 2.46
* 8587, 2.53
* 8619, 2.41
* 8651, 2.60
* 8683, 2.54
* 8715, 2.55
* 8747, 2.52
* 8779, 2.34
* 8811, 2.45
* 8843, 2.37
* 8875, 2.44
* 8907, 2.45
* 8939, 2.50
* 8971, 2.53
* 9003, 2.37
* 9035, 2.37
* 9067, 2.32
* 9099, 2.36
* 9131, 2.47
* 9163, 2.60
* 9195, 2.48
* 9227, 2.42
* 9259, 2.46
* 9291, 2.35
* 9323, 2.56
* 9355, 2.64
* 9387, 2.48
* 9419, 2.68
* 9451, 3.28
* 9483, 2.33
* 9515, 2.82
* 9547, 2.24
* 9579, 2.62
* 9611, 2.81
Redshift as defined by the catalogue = 0.18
